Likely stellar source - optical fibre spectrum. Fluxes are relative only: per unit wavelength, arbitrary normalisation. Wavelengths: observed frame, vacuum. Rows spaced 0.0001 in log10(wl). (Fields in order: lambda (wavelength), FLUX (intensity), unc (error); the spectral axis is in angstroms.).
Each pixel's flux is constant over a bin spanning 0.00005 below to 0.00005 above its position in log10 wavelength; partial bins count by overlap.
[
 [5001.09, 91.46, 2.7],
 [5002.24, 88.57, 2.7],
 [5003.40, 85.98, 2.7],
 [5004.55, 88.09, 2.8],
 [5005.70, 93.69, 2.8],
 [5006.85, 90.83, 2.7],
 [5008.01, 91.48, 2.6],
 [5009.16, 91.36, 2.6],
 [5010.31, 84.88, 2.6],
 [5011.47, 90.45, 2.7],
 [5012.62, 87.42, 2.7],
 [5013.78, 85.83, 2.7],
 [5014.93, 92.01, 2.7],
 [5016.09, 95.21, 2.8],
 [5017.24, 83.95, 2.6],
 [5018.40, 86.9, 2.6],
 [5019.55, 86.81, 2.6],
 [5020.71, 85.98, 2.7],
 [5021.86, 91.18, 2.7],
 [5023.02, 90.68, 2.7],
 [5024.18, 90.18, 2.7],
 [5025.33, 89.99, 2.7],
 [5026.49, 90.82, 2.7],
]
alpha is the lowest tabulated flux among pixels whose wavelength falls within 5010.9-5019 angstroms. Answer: 83.95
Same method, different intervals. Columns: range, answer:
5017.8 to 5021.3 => 85.98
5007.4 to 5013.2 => 84.88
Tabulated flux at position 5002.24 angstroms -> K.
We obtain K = 88.57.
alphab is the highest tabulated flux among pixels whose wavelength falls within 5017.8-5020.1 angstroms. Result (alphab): 86.9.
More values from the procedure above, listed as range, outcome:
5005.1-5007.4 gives 93.69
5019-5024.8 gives 91.18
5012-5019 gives 95.21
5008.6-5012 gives 91.36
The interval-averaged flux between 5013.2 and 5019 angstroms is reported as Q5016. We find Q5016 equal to 88.8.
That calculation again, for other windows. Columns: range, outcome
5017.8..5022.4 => 87.7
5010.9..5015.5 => 89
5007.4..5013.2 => 89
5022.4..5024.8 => 90.4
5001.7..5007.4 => 89.4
